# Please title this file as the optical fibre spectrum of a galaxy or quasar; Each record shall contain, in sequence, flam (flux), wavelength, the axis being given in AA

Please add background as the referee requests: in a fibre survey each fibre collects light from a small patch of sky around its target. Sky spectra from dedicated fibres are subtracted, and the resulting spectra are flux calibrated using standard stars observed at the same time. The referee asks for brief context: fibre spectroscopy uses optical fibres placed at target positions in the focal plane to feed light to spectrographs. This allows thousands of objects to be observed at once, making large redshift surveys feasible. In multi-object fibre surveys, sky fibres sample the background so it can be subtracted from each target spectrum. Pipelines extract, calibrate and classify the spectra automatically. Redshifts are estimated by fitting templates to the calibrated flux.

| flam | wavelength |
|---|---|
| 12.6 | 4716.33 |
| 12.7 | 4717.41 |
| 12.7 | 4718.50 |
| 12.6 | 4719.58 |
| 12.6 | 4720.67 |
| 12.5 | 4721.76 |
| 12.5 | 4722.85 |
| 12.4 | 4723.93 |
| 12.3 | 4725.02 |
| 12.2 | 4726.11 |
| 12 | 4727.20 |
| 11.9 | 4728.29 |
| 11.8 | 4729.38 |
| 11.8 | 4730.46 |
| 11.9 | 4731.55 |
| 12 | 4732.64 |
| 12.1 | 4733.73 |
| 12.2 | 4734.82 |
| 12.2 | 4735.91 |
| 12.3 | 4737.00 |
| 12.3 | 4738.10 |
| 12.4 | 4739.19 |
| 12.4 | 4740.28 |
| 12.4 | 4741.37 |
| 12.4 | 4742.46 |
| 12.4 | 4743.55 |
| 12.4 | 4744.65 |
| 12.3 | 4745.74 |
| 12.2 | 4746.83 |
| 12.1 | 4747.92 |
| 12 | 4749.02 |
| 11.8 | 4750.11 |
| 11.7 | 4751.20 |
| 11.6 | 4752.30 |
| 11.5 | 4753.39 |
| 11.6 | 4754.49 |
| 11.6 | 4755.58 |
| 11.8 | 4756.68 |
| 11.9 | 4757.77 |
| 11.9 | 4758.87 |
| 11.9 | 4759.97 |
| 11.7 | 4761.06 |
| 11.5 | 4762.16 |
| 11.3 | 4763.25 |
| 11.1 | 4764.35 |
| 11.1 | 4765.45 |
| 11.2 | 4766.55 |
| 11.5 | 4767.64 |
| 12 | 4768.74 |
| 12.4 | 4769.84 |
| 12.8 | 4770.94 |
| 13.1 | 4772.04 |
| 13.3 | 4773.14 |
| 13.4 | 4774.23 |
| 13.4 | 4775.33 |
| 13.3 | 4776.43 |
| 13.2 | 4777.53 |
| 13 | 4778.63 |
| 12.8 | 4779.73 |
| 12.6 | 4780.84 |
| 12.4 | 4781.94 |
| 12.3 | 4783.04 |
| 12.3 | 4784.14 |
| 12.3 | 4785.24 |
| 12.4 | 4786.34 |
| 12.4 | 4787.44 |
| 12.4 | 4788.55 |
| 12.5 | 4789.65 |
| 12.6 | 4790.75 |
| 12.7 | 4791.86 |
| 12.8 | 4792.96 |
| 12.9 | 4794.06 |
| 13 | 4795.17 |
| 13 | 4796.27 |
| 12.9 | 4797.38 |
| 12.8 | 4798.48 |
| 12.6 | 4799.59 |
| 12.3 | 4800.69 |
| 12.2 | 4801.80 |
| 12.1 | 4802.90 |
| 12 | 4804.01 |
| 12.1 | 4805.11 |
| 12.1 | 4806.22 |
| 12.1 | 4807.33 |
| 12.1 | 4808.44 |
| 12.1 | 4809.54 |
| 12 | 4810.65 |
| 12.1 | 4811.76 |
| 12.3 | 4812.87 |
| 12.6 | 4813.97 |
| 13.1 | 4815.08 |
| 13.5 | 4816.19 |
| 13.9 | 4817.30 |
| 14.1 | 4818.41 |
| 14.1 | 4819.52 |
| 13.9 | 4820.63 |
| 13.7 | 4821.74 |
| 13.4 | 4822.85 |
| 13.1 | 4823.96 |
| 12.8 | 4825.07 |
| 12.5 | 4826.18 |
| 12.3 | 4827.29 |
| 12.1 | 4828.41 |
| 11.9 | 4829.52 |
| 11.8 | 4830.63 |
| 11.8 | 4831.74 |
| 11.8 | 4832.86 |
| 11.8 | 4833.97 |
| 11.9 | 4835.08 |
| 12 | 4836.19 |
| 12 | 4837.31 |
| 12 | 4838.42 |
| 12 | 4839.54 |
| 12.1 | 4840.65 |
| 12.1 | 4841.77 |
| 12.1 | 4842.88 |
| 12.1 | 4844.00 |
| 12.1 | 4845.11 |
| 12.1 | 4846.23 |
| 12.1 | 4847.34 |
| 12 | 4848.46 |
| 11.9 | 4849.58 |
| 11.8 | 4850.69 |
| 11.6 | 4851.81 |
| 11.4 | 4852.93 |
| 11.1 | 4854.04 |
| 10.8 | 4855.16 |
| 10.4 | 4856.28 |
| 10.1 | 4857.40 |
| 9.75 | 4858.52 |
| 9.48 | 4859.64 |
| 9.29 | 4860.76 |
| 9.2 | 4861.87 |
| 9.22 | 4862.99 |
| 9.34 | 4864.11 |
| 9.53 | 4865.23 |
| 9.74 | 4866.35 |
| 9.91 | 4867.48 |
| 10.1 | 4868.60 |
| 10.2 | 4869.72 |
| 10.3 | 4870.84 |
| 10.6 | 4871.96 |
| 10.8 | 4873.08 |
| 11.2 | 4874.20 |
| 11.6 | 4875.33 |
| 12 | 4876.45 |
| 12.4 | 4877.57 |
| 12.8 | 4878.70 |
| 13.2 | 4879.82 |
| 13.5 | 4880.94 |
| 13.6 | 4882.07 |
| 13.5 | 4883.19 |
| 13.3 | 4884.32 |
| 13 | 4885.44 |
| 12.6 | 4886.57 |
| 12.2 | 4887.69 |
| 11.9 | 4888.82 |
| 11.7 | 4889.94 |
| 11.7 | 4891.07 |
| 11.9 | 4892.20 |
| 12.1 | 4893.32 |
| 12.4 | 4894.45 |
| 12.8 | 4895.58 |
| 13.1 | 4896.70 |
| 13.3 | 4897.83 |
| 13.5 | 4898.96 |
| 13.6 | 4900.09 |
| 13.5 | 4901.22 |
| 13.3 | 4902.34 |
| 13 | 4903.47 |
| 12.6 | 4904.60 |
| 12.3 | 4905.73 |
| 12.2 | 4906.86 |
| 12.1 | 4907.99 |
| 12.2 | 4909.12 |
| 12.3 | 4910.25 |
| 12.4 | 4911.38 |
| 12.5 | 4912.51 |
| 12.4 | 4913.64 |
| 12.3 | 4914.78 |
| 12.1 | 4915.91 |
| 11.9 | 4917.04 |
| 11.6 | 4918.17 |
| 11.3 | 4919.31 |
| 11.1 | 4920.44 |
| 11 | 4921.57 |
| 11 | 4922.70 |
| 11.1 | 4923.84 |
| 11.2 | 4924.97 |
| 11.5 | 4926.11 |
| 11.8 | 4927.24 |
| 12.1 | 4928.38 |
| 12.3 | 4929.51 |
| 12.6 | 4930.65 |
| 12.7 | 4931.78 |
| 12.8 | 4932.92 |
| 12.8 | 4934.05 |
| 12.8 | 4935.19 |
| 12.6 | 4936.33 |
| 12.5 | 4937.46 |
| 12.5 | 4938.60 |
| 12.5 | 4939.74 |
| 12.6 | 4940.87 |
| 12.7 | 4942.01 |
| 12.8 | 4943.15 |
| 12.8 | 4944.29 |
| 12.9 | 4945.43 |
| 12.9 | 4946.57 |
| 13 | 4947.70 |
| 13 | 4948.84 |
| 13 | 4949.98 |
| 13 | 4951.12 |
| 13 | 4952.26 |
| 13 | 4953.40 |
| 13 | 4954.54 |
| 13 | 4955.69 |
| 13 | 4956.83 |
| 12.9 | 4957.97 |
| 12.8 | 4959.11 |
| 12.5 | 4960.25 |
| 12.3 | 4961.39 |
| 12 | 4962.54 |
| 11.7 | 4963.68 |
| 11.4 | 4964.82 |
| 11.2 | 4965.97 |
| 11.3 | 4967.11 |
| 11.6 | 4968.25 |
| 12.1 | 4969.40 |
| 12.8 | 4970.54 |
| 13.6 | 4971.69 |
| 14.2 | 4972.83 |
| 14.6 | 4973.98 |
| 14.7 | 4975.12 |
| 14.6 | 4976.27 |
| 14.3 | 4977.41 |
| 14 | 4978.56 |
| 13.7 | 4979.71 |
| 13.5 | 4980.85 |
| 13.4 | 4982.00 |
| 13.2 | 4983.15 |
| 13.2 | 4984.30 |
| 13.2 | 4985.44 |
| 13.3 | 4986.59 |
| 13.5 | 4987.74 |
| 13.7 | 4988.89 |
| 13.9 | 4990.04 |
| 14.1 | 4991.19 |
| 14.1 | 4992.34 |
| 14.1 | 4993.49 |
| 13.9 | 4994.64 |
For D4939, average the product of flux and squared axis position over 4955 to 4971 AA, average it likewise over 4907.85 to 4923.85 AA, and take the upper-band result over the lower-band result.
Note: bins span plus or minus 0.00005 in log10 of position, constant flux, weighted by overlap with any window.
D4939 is 1.05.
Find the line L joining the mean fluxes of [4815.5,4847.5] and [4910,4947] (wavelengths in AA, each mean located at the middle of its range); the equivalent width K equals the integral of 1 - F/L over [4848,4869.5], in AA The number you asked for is 3.6 AA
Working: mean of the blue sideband 12.5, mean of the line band 10.3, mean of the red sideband 12.2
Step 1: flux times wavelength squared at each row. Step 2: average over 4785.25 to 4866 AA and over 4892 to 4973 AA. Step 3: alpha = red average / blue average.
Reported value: 1.08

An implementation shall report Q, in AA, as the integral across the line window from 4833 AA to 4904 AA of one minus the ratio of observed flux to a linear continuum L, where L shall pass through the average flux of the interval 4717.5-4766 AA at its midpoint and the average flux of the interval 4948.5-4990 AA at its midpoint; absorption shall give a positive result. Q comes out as 5.02 AA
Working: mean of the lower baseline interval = 12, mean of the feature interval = 11.7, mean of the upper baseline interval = 13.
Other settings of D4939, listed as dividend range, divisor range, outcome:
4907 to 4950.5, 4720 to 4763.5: 1.10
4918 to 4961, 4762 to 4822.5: 1.05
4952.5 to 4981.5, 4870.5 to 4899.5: 1.08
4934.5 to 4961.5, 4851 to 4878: 1.27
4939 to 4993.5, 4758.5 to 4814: 1.14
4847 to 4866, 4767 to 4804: 0.86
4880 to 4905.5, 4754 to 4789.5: 1.10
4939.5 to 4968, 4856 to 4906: 1.11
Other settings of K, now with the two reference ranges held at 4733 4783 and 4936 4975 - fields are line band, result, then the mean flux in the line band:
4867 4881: 1.3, 11.4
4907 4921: 0.6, 12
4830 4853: 0.9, 11.9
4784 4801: -0.5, 12.6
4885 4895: 0.3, 12.2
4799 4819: -0.3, 12.5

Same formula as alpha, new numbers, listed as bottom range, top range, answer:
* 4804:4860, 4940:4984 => 1.13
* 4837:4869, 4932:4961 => 1.22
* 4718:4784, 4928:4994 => 1.16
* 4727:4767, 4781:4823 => 1.09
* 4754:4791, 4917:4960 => 1.08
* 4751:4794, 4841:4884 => 0.95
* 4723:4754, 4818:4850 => 1.06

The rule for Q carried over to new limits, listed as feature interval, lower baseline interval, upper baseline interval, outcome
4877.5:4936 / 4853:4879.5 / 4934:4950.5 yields -3.74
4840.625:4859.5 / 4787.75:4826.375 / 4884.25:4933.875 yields 1.67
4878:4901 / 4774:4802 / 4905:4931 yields -1.40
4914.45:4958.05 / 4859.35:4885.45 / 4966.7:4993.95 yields 0.67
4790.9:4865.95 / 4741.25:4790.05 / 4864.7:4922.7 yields 0.91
